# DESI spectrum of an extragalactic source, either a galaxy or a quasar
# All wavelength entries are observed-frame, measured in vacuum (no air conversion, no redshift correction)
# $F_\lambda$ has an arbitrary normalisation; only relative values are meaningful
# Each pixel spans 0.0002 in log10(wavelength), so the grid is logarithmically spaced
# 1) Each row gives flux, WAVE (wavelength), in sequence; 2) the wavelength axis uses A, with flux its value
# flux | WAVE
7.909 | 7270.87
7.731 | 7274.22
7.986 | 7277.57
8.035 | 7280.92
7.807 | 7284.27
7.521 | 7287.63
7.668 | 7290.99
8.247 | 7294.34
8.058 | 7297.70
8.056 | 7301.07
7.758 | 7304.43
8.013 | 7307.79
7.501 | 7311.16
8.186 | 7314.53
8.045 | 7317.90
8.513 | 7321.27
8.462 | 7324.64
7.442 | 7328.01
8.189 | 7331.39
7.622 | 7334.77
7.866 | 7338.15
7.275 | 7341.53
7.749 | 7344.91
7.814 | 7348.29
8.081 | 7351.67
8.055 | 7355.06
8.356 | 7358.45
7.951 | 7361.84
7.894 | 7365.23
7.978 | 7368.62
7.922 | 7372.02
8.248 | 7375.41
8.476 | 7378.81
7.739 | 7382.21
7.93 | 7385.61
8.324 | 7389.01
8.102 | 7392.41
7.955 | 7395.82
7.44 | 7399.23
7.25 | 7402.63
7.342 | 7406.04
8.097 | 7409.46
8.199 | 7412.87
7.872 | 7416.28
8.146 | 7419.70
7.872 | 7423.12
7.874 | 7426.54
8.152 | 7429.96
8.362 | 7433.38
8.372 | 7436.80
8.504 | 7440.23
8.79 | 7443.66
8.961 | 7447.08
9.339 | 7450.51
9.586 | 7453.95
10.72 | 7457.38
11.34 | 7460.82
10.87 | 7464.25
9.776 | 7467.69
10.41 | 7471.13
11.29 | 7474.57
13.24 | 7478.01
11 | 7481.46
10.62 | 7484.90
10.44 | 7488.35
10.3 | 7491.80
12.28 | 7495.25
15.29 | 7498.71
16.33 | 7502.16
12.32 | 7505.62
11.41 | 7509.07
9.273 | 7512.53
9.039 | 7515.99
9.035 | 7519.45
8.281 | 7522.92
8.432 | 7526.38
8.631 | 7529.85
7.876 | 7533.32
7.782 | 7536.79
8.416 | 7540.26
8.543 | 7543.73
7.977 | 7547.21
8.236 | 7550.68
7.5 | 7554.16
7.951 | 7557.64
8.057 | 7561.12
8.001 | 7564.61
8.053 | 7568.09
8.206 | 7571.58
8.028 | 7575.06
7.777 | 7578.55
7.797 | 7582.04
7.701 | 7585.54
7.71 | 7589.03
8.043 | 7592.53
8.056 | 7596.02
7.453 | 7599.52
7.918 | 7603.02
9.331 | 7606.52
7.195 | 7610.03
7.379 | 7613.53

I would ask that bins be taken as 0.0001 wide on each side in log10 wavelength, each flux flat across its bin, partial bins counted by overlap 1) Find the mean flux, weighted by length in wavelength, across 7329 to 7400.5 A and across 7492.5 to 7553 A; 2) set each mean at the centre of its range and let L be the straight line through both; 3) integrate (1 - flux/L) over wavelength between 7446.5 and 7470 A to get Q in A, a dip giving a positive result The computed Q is -2.6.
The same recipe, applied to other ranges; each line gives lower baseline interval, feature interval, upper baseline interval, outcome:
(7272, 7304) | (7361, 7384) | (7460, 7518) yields 3.35 A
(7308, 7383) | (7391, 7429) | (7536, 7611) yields 0.69 A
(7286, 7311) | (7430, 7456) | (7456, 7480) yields 4.41 A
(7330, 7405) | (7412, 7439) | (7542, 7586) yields -0.59 A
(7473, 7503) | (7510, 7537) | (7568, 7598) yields 4.93 A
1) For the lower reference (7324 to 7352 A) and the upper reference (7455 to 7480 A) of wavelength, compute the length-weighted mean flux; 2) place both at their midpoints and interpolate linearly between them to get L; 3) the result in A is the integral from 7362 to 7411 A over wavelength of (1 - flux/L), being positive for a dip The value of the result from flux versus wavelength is 5.9 A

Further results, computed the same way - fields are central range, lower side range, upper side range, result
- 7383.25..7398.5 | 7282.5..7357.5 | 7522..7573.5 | -0.09 A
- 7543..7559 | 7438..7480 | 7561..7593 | 0.80 A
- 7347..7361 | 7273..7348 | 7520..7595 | -0.27 A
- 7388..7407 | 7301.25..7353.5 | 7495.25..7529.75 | 2.81 A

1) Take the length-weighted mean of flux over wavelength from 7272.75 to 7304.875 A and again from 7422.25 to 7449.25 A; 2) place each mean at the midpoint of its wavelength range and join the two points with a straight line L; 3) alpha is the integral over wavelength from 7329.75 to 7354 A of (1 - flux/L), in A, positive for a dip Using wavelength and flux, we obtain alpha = 0.81 A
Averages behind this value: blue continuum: 7.89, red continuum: 8.4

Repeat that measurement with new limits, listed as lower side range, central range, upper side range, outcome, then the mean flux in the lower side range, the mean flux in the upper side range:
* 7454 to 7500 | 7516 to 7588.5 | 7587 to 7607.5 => 8.6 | 11.3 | 8.04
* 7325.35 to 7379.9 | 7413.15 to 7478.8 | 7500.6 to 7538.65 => -2.6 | 7.94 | 9.82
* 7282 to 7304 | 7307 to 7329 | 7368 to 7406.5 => -0.4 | 7.89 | 7.91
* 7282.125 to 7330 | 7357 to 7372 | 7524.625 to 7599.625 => -0.1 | 7.95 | 8.02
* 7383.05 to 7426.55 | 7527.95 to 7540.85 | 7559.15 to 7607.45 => -0.3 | 7.87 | 7.99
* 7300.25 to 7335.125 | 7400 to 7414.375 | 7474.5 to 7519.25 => 3.1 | 7.99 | 11.7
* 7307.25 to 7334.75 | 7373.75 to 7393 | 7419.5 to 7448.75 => 0.1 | 8.02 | 8.35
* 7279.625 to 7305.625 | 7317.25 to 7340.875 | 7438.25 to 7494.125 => 1.2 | 7.89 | 10.3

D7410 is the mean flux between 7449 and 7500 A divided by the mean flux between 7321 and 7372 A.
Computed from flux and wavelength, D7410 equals 1.40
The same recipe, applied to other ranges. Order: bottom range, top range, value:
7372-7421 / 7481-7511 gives 1.54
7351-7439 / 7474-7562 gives 1.25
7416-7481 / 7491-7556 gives 1.03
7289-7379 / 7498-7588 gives 1.13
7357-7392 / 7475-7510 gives 1.52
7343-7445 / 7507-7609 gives 1.03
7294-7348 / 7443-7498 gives 1.35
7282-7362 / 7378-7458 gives 1.04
